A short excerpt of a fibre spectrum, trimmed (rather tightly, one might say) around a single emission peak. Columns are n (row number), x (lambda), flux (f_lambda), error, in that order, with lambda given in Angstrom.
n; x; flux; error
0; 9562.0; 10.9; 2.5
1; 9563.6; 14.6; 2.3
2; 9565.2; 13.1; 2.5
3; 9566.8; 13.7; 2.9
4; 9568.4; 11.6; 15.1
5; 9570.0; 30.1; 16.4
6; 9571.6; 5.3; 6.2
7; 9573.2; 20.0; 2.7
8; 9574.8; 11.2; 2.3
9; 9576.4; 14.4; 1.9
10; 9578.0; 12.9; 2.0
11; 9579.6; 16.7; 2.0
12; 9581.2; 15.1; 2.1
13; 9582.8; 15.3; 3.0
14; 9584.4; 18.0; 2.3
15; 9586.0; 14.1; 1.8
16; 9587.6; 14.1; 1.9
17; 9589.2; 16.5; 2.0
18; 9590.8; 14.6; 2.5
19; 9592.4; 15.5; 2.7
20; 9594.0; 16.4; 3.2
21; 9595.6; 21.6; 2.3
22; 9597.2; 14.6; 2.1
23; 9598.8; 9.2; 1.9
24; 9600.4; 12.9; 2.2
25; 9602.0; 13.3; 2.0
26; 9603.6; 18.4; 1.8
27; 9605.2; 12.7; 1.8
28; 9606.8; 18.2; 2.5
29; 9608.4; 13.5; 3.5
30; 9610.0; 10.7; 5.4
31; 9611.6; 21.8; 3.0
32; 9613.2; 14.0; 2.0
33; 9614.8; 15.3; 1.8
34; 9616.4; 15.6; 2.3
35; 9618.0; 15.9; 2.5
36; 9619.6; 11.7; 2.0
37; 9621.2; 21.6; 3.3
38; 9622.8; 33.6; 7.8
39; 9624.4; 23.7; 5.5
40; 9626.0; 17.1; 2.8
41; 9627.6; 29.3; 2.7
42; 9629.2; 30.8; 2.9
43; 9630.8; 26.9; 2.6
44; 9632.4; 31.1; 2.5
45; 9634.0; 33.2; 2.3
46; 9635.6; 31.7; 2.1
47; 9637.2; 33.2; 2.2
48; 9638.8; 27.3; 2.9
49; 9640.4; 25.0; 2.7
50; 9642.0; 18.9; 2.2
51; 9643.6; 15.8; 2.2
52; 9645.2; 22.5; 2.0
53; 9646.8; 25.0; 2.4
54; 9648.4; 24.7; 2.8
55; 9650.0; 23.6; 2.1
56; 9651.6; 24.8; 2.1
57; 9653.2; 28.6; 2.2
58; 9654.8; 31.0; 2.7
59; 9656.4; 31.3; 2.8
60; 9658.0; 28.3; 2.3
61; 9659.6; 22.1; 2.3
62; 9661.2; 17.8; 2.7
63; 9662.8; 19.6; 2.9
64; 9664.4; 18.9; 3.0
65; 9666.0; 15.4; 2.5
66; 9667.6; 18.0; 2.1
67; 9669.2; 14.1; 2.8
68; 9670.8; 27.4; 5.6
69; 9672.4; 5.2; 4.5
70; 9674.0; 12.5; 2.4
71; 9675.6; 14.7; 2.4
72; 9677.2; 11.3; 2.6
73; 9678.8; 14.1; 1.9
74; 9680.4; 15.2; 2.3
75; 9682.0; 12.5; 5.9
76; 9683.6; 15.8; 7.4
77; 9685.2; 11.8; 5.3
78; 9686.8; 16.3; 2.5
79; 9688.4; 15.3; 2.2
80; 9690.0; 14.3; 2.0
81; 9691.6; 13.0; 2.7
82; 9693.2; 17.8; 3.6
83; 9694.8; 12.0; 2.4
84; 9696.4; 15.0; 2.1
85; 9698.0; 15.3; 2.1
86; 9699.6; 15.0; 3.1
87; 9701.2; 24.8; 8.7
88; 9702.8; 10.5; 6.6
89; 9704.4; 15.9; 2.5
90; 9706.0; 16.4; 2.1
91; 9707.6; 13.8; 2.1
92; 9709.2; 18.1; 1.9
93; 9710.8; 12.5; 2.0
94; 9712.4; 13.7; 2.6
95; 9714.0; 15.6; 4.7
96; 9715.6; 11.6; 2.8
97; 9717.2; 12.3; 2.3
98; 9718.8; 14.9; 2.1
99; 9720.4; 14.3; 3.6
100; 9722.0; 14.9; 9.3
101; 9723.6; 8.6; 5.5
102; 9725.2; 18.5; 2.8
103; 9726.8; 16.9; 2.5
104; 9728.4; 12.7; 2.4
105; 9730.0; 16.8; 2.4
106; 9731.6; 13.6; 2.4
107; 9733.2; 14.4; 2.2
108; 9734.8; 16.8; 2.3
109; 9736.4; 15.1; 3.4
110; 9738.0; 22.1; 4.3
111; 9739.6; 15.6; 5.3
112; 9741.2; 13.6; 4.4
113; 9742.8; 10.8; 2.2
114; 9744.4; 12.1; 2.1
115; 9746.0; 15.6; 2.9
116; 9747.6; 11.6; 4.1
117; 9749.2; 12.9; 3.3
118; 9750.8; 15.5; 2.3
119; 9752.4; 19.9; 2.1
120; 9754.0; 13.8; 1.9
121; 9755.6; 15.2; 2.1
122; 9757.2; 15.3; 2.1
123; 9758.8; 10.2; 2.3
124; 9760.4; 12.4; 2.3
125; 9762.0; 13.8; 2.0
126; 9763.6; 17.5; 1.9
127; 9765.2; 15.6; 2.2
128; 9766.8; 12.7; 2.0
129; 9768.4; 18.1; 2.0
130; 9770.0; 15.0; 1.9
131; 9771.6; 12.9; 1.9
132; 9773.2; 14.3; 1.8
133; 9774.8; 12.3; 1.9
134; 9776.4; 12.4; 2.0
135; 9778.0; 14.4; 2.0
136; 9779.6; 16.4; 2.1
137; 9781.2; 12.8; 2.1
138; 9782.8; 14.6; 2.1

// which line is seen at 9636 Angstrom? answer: [S II]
